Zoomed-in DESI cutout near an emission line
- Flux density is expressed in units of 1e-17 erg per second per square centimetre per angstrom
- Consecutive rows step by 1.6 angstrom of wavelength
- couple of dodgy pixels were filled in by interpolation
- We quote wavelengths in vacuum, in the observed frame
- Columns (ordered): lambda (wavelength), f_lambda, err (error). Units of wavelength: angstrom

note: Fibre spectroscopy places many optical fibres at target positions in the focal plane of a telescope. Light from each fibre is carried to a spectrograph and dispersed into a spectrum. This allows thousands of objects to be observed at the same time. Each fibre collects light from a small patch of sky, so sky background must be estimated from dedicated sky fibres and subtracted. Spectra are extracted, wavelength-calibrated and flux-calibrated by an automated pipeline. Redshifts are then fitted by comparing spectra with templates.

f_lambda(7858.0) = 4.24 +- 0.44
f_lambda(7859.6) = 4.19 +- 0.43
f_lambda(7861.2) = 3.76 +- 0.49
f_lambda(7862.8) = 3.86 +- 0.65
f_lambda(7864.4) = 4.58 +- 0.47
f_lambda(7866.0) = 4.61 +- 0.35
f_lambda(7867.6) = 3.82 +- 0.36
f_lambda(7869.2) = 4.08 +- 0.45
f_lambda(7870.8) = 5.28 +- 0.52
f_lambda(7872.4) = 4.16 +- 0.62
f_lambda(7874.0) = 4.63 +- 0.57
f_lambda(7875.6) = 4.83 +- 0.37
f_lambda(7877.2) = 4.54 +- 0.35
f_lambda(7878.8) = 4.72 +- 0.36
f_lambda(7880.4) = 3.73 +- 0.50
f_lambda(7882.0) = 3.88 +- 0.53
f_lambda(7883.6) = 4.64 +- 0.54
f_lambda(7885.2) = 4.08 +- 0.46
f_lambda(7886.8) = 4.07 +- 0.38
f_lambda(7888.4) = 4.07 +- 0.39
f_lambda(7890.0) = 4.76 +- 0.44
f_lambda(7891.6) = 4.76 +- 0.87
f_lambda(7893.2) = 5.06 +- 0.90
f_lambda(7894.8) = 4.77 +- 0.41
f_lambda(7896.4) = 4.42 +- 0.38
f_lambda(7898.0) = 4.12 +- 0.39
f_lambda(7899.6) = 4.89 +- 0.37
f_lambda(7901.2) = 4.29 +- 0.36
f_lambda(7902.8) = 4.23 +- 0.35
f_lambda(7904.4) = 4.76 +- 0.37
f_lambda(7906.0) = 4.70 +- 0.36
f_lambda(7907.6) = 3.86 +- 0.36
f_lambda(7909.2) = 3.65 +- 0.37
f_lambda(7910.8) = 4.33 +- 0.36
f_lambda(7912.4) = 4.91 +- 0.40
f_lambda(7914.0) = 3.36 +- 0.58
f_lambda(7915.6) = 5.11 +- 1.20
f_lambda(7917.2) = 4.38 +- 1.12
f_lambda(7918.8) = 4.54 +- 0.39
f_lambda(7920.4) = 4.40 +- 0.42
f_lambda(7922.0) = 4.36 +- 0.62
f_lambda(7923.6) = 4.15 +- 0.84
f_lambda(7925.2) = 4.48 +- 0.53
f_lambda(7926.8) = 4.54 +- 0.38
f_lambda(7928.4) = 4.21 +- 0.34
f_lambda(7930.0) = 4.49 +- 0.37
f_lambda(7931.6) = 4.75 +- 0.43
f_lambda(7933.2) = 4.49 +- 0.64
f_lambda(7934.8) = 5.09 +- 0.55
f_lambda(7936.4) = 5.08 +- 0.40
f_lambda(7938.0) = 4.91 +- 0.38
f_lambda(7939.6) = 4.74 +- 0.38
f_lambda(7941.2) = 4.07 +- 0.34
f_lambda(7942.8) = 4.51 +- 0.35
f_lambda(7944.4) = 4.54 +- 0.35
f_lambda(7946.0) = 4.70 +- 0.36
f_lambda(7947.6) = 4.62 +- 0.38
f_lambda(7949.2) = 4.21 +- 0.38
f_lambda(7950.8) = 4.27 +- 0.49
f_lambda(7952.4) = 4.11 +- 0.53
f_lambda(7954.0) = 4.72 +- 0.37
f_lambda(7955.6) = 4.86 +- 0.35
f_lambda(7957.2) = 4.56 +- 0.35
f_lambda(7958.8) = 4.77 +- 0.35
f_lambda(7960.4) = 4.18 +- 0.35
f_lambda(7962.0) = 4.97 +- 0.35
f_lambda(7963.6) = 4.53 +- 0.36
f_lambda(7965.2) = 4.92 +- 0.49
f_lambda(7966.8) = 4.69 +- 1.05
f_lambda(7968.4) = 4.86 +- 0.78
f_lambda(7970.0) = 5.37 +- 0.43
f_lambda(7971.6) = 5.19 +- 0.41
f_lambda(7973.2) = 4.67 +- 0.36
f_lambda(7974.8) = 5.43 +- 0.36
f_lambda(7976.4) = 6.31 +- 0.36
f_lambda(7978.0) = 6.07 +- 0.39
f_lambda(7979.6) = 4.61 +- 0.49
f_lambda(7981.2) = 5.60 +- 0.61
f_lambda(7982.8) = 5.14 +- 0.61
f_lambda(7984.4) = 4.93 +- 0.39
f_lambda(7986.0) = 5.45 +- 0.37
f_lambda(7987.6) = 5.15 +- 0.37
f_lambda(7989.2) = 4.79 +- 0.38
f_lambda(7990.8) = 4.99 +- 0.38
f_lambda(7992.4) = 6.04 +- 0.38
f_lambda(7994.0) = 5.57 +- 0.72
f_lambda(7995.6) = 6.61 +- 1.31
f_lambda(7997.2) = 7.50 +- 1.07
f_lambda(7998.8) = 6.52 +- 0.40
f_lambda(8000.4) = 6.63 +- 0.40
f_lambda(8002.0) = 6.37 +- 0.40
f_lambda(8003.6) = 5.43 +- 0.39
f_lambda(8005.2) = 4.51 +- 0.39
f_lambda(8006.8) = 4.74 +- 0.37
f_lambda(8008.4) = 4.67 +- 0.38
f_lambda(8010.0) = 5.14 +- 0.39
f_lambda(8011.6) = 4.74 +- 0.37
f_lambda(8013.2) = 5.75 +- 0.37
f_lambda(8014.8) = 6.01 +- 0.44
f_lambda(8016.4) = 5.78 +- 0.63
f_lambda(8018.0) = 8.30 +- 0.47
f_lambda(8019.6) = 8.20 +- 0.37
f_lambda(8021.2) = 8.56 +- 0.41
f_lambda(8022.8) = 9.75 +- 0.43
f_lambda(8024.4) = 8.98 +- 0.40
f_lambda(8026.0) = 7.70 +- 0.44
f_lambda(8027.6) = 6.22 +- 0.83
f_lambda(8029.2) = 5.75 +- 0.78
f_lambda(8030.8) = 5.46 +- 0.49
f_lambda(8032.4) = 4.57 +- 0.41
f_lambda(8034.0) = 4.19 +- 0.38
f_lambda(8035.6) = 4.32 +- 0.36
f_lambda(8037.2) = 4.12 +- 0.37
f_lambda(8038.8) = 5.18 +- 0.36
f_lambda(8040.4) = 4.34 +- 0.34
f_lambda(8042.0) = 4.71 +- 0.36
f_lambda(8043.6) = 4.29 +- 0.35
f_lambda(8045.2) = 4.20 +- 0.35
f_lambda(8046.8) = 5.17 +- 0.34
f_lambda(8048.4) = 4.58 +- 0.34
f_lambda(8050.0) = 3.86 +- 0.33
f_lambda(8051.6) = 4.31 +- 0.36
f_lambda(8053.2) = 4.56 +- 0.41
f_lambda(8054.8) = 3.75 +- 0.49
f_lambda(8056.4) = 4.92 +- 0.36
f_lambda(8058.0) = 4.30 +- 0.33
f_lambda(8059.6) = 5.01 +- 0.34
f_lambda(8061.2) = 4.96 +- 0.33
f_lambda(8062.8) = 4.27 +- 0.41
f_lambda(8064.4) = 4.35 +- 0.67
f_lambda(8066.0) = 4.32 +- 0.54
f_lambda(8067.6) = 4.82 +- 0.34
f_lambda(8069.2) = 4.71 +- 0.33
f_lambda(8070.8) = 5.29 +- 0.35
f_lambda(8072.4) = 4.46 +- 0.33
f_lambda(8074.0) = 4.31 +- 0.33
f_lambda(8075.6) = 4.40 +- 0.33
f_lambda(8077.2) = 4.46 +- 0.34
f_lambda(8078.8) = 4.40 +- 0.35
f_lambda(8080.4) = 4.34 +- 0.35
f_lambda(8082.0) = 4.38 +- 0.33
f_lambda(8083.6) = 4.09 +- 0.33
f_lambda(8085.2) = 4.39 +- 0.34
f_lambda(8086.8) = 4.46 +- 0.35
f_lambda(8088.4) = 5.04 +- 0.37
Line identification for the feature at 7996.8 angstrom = H-alpha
